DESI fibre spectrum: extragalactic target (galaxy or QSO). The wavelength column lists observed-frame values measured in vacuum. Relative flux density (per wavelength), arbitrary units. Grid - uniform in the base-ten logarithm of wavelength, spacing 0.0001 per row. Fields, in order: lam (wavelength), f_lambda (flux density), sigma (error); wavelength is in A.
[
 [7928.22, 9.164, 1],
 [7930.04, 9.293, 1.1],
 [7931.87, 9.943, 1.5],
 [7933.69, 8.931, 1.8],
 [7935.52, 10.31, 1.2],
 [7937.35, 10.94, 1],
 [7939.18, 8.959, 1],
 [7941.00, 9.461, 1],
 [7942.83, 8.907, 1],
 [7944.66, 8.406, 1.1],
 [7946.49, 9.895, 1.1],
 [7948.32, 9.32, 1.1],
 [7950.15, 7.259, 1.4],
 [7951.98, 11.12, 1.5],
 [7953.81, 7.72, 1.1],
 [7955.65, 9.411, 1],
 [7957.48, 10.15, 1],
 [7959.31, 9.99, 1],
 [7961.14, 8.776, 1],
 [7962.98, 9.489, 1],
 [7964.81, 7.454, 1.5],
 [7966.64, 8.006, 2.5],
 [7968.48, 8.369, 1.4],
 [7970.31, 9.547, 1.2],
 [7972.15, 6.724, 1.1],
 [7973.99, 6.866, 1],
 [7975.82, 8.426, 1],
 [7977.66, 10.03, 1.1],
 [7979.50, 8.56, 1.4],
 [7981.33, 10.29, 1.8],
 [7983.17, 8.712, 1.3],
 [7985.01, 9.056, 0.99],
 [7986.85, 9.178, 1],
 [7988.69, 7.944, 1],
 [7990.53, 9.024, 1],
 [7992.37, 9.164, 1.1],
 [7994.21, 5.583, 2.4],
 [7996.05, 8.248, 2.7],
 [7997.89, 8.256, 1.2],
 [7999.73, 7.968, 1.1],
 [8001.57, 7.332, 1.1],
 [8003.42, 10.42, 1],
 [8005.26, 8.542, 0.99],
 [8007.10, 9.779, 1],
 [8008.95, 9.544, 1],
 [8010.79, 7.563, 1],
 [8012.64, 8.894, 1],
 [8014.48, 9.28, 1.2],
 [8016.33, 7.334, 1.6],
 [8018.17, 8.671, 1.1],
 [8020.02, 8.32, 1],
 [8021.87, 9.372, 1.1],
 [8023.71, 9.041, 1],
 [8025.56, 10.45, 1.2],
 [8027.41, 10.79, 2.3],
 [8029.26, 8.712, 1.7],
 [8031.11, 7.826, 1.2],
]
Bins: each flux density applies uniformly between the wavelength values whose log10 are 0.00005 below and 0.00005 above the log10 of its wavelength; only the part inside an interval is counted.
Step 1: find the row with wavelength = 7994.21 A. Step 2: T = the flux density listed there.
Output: 5.583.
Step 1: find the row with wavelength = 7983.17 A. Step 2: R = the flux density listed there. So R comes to 8.712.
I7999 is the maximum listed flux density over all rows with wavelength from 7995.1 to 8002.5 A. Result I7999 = 8.256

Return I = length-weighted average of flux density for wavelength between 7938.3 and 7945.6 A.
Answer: 8.94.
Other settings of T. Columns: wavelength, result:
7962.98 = 9.489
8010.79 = 7.563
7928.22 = 9.164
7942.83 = 8.907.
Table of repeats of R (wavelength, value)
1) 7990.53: 9.024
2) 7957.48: 10.15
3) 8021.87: 9.372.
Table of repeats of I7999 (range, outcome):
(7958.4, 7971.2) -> 9.99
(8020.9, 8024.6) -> 9.372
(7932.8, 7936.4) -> 10.31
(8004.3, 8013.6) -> 9.779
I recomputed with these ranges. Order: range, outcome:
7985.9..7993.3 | 8.82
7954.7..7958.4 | 9.76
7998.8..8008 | 8.81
